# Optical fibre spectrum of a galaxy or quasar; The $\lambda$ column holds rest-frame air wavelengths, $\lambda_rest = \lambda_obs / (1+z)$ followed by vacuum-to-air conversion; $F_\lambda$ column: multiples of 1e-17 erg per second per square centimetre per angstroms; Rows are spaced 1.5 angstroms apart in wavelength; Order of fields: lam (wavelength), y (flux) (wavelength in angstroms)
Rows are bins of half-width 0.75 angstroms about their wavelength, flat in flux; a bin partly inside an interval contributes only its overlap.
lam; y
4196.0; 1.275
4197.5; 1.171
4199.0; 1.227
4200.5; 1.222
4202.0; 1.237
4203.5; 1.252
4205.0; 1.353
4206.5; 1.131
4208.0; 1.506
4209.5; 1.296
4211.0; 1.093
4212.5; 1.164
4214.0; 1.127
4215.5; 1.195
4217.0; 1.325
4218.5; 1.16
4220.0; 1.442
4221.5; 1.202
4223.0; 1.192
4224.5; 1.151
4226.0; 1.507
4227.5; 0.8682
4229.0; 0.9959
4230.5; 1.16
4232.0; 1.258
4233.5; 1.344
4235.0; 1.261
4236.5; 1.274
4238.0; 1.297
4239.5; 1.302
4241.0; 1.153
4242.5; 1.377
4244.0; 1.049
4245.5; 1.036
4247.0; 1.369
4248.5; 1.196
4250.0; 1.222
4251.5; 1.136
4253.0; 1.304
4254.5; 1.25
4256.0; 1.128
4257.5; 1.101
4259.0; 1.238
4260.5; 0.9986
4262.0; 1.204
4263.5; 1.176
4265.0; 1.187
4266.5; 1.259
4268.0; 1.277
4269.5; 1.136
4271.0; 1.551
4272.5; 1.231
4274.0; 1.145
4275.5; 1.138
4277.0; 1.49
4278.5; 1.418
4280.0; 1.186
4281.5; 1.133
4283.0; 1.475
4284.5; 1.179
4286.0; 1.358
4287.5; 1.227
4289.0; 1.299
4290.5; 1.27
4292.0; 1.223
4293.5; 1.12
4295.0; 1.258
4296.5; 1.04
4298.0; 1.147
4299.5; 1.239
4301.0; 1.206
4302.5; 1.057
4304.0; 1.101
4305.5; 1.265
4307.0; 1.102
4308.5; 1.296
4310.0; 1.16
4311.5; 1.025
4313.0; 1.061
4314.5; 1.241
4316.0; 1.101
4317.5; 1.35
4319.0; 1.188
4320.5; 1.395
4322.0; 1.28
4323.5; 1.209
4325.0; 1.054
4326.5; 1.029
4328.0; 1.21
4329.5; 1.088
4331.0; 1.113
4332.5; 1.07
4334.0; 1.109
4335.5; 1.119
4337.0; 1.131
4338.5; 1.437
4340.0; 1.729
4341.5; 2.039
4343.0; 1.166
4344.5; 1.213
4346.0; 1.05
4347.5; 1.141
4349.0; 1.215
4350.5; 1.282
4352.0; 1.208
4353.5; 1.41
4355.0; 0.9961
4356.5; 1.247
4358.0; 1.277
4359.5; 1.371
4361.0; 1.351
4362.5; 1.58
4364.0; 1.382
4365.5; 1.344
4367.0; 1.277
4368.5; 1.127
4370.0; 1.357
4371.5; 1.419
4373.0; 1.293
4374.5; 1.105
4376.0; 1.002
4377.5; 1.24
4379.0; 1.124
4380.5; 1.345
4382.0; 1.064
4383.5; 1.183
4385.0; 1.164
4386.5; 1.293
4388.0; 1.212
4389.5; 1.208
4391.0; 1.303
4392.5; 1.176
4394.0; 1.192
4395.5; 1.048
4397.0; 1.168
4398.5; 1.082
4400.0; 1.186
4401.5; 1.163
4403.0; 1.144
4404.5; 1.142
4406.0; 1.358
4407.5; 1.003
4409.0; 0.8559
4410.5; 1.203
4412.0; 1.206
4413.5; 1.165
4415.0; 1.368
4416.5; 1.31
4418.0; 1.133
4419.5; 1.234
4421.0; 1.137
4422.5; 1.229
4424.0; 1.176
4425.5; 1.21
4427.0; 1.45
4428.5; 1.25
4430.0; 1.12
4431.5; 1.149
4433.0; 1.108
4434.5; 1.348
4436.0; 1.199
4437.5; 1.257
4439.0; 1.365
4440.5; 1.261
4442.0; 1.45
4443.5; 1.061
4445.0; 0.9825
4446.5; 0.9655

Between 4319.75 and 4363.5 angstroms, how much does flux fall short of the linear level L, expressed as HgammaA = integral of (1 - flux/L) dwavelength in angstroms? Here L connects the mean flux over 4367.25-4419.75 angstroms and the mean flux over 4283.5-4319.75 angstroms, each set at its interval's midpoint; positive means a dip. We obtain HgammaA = -2.6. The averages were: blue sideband 1.19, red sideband 1.19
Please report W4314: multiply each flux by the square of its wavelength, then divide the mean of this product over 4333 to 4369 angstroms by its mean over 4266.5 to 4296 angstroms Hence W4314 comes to 1.06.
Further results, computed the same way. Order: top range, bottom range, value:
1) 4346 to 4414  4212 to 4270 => 1.07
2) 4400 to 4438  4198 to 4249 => 1.07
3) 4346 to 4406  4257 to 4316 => 1.06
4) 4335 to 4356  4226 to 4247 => 1.14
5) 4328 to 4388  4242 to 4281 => 1.08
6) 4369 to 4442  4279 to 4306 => 1.05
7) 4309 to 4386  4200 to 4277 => 1.07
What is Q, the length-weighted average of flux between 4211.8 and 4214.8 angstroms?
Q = 1.15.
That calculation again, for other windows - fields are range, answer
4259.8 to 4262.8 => 1.1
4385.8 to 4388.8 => 1.25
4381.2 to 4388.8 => 1.18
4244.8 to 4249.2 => 1.2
